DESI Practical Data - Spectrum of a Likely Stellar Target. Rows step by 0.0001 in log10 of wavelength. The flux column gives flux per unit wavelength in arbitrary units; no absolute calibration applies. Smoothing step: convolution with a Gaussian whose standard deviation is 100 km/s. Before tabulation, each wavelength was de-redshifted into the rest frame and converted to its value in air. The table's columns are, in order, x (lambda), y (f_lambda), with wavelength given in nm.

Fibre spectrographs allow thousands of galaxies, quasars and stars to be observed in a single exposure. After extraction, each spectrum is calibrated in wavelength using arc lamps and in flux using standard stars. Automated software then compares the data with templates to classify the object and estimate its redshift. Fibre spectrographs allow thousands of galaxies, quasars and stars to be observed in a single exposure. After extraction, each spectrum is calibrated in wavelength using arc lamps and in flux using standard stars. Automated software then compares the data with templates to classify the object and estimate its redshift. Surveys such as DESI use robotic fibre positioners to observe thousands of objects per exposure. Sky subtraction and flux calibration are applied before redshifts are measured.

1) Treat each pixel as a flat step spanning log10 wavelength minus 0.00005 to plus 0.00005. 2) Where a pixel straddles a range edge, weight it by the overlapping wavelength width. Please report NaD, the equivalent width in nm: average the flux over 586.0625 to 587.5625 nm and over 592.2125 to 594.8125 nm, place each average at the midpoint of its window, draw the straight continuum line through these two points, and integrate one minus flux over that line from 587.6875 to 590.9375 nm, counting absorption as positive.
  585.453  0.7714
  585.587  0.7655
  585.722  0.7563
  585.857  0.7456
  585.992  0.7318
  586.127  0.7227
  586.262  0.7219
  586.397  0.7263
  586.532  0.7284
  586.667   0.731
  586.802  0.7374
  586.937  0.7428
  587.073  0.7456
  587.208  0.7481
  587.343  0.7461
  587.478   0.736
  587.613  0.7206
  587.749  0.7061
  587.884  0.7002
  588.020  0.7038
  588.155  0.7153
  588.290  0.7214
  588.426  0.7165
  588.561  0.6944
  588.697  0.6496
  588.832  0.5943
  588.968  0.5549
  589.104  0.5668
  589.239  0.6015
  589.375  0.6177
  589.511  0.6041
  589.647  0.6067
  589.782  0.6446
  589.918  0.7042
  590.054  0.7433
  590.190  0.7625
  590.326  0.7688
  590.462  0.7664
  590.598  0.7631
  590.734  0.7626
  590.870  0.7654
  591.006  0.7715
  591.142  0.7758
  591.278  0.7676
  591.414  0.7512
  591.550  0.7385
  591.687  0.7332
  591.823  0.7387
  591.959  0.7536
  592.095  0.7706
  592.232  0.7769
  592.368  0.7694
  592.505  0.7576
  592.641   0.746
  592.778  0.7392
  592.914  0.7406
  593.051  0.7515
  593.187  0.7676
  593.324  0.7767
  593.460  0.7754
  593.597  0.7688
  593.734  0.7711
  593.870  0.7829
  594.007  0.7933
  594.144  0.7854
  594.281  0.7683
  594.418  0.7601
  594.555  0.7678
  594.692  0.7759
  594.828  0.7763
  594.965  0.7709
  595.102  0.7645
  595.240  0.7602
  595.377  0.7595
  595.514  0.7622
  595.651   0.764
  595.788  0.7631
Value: 0.27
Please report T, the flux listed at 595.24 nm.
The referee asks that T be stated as 0.7602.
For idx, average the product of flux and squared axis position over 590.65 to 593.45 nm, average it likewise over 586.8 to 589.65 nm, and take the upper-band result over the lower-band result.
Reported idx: 1.1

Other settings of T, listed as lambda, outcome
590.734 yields 0.7626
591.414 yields 0.7512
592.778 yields 0.7392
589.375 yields 0.6177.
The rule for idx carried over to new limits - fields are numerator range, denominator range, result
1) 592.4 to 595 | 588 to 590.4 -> 1.17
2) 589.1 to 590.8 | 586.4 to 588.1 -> 0.96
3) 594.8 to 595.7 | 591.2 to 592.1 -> 1.03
